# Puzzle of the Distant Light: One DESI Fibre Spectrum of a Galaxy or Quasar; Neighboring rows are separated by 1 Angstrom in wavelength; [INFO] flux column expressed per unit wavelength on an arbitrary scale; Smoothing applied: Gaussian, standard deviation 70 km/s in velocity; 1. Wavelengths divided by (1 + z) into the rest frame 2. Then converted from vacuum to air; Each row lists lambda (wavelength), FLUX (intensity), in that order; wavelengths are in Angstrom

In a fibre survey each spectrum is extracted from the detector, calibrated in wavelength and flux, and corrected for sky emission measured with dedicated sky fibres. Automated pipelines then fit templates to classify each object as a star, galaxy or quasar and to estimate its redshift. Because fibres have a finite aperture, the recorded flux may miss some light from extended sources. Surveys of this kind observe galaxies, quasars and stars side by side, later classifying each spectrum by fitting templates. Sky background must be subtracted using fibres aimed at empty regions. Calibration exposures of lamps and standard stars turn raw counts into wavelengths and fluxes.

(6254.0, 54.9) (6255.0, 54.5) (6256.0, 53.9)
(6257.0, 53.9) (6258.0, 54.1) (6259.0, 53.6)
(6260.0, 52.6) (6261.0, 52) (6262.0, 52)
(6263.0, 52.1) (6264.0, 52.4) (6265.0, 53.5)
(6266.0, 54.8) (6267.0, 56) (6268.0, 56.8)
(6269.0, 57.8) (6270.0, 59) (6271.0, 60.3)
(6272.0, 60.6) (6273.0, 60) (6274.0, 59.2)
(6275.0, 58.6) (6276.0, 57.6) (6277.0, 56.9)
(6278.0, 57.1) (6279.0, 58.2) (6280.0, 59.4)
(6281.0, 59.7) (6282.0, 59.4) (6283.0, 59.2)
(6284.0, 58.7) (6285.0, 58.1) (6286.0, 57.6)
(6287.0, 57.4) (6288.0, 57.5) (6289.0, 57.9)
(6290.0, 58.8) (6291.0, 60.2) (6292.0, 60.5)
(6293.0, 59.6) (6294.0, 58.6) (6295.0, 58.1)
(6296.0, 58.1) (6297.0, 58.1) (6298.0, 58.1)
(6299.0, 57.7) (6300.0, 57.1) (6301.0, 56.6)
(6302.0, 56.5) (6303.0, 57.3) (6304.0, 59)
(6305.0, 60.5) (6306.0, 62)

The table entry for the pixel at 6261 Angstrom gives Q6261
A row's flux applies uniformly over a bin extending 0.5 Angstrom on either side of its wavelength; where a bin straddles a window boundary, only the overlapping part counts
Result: 52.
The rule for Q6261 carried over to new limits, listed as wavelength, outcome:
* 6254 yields 54.9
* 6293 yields 59.6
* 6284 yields 58.7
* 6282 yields 59.4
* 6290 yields 58.8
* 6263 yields 52.1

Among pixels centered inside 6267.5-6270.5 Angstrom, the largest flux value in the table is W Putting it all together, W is 59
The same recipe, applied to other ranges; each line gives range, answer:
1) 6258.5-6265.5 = 53.6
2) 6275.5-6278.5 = 57.6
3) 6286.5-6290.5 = 58.8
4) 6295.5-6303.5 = 58.1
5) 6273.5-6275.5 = 59.2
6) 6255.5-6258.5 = 54.1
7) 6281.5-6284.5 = 59.4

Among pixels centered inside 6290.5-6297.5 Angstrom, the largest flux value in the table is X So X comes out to 60.5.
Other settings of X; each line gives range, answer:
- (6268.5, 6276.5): 60.6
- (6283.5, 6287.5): 58.7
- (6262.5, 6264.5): 52.4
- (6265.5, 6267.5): 56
